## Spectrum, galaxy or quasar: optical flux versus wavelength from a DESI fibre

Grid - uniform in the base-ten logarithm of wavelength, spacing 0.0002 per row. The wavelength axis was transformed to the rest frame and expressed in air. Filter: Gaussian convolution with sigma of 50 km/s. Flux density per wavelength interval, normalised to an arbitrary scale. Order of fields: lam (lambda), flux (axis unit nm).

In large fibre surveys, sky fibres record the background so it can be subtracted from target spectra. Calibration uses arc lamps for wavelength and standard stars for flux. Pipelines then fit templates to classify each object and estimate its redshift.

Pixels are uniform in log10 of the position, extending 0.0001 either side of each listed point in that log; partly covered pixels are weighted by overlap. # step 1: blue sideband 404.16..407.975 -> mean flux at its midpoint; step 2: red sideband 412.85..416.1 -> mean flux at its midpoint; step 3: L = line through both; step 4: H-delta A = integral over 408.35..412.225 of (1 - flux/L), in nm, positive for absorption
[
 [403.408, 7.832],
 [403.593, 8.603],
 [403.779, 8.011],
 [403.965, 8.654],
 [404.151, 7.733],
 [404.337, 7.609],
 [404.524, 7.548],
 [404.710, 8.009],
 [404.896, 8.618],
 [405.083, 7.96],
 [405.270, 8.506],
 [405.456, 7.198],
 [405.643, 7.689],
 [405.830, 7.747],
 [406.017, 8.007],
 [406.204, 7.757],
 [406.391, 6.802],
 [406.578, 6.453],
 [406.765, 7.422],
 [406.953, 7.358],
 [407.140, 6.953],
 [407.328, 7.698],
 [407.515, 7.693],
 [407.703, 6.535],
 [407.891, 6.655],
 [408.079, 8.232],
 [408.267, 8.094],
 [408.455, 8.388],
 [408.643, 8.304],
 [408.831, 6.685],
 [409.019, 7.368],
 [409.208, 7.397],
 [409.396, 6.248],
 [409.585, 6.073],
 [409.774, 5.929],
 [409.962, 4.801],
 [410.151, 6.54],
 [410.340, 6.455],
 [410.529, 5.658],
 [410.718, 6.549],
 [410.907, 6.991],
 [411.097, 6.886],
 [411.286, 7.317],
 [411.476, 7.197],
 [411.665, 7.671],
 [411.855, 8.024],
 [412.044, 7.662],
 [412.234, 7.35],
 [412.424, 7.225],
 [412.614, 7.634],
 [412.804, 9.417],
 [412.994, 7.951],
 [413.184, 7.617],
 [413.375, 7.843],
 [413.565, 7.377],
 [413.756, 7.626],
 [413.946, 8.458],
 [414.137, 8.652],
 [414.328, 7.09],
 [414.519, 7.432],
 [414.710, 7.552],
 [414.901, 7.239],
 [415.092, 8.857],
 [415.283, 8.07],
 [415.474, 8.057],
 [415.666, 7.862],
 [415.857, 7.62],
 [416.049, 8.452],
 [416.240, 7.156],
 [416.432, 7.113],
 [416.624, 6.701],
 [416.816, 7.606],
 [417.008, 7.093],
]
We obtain 0.39 nm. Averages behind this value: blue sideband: 7.52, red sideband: 7.88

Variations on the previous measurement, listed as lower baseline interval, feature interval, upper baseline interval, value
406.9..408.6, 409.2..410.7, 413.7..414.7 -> 0.31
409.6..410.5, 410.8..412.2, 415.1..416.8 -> -0.22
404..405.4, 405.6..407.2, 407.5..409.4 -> 0.08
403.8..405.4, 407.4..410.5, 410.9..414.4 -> 0.37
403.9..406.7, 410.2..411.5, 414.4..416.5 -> 0.18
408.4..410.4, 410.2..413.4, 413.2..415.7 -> -0.04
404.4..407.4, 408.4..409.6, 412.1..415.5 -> 0.07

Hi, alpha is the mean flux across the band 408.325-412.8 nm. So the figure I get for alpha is 7.03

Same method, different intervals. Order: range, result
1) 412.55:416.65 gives 7.83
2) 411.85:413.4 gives 7.85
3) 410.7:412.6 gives 7.33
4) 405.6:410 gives 7.2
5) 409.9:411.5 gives 6.49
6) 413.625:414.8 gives 7.79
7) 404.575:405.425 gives 8.16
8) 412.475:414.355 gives 7.98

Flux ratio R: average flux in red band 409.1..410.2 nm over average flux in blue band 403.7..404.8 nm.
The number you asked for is 0.78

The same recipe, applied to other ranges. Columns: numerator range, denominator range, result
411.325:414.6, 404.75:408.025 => 1.04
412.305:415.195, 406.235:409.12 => 1.06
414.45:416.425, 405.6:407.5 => 1.06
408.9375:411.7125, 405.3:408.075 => 0.90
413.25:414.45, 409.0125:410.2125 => 1.25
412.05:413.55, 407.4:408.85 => 1.03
